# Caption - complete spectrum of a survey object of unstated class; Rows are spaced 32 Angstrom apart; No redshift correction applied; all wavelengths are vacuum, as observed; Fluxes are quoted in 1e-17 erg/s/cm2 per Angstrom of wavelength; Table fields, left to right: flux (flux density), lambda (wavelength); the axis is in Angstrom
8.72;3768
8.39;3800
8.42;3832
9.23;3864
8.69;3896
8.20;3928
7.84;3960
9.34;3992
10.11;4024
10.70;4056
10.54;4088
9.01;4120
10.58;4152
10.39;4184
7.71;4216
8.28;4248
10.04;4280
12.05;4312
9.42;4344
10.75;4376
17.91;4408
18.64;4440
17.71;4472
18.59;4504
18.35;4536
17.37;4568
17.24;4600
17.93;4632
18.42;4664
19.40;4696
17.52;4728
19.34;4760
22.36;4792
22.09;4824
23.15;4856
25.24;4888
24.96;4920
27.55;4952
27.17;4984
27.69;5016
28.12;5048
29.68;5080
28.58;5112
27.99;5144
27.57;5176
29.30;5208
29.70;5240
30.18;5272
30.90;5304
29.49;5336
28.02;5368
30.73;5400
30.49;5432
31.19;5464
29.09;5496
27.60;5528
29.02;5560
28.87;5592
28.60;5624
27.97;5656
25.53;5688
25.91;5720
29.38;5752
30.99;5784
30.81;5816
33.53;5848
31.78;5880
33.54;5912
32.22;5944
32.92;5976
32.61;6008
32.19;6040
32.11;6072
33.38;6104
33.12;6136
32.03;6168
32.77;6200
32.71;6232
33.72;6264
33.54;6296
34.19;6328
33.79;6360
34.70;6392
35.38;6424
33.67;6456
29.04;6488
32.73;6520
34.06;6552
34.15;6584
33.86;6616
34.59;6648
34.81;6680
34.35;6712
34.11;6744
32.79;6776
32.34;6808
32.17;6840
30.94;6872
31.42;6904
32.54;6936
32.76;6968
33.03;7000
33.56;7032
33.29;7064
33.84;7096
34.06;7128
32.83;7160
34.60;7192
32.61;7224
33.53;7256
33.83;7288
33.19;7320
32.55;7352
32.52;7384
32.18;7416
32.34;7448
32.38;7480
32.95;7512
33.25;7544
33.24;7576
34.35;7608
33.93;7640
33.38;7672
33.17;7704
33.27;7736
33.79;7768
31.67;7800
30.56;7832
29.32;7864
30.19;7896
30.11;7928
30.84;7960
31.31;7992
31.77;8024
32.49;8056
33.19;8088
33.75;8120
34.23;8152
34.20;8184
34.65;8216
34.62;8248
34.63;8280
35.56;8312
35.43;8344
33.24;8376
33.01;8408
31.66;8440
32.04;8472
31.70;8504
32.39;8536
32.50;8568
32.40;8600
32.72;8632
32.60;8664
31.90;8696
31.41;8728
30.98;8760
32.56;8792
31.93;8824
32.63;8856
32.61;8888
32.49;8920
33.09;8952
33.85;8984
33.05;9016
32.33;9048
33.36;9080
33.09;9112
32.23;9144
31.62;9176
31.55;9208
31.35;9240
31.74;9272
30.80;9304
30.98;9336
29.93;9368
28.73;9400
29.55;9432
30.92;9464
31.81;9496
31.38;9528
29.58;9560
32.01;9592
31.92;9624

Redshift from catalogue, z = 0.10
